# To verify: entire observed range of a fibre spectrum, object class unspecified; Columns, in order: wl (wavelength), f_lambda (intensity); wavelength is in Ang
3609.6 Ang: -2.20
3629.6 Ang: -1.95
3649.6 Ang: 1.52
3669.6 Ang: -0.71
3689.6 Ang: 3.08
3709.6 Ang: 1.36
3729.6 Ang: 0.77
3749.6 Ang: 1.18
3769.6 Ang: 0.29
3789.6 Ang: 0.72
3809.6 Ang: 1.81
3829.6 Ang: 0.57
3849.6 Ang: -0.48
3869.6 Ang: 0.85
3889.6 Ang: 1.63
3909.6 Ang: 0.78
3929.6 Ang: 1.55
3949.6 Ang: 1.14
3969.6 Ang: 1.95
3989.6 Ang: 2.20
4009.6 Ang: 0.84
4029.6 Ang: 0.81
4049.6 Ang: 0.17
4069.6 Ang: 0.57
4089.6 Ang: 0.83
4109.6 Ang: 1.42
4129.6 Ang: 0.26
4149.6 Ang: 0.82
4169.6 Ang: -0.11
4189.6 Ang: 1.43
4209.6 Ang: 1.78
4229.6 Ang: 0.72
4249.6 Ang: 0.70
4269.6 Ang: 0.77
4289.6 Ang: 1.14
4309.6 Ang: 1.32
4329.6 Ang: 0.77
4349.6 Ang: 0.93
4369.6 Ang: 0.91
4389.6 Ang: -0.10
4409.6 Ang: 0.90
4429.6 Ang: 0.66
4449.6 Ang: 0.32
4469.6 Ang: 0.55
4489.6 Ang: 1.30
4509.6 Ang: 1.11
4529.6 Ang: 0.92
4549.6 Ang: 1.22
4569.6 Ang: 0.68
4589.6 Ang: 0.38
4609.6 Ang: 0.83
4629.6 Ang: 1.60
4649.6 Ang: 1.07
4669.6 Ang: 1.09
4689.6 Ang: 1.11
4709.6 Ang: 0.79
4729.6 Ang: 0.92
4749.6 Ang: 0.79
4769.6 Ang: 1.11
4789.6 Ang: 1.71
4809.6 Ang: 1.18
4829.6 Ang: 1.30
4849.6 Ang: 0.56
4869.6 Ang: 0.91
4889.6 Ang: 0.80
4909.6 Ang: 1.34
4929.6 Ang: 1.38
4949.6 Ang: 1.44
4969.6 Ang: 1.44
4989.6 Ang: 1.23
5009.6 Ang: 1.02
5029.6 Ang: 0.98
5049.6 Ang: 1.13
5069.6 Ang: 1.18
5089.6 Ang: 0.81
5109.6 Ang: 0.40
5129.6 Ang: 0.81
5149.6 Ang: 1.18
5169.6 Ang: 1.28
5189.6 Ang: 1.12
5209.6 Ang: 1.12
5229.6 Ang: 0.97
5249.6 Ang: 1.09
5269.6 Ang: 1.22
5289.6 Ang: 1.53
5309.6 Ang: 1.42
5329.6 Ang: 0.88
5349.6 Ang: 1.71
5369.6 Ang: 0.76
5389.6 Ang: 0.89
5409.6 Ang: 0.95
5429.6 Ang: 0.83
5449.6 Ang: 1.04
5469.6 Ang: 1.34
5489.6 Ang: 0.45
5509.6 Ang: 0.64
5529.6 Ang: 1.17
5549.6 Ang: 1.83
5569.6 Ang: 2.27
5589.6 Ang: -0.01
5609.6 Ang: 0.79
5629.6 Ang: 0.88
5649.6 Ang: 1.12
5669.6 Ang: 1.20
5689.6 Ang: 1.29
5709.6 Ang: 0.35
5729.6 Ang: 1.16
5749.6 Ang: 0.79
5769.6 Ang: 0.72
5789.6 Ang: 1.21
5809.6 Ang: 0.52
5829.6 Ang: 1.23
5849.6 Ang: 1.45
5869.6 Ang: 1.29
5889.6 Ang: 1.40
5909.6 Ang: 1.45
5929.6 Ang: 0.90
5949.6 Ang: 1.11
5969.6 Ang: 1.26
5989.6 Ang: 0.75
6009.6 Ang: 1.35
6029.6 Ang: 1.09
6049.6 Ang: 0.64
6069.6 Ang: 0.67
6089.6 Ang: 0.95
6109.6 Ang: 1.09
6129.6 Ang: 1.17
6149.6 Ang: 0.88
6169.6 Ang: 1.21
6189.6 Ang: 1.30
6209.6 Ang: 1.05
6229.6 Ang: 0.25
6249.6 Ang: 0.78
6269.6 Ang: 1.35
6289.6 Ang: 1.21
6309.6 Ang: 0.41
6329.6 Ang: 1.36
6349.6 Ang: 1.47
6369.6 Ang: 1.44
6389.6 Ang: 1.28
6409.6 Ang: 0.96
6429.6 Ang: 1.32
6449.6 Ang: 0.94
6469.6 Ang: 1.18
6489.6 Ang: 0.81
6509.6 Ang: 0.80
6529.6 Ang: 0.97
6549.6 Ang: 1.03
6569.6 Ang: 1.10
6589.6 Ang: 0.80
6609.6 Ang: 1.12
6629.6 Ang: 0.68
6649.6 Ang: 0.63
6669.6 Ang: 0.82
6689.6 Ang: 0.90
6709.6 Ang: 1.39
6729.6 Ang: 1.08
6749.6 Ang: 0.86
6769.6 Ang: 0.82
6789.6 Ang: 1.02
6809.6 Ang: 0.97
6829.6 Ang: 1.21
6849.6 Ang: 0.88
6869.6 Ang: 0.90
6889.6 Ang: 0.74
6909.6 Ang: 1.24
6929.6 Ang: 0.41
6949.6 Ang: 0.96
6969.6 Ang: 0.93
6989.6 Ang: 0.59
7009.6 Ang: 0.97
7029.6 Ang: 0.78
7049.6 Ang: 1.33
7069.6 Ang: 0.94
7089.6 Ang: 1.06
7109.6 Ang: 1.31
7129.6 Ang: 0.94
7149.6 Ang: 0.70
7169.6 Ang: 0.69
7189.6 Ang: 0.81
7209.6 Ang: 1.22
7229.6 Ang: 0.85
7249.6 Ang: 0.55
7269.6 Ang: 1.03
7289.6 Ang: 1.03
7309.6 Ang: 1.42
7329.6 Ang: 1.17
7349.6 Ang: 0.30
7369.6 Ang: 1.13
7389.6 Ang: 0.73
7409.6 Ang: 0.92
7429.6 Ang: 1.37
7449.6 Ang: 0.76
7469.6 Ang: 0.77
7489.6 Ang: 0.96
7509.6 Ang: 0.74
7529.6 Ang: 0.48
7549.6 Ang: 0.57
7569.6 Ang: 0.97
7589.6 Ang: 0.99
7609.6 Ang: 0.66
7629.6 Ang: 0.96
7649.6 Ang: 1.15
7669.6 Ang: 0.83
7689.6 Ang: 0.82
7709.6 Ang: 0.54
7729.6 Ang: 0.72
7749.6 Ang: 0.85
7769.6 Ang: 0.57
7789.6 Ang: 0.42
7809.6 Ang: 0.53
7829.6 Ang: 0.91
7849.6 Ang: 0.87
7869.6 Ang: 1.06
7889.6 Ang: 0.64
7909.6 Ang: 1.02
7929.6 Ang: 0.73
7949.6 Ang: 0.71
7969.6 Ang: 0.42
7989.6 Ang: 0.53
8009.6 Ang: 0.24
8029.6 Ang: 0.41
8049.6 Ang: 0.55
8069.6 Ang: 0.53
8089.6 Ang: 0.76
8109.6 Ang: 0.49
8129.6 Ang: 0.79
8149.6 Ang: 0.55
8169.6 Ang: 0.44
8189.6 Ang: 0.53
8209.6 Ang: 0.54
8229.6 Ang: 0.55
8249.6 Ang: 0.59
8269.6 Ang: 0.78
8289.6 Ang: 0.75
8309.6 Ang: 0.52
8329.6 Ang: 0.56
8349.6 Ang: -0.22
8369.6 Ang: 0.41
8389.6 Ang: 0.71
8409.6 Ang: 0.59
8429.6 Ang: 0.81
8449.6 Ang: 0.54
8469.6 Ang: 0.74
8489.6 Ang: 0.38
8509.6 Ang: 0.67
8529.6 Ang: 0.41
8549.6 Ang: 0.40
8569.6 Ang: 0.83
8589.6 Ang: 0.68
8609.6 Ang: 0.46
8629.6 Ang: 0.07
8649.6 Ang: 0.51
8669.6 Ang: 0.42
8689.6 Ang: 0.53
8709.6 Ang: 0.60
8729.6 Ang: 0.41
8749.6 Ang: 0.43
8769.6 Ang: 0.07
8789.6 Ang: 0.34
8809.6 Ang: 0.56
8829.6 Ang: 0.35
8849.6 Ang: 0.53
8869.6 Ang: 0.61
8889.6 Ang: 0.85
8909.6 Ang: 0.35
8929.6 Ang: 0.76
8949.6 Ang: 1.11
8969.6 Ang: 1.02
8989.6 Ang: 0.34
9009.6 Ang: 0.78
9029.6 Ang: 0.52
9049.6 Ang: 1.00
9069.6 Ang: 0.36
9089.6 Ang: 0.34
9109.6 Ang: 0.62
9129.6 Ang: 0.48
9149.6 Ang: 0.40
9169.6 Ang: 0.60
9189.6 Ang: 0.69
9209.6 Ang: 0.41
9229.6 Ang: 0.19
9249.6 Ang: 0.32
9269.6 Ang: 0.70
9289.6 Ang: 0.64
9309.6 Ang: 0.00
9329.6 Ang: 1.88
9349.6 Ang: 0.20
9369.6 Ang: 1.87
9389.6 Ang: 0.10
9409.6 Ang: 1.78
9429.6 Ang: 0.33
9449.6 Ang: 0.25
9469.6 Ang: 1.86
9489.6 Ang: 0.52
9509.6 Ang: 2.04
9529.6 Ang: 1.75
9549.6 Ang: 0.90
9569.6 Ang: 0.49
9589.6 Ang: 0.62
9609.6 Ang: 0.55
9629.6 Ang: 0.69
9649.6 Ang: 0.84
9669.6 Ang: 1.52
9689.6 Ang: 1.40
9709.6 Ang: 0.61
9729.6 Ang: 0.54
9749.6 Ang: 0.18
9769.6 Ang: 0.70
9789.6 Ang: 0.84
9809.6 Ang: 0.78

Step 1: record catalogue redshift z 1.149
